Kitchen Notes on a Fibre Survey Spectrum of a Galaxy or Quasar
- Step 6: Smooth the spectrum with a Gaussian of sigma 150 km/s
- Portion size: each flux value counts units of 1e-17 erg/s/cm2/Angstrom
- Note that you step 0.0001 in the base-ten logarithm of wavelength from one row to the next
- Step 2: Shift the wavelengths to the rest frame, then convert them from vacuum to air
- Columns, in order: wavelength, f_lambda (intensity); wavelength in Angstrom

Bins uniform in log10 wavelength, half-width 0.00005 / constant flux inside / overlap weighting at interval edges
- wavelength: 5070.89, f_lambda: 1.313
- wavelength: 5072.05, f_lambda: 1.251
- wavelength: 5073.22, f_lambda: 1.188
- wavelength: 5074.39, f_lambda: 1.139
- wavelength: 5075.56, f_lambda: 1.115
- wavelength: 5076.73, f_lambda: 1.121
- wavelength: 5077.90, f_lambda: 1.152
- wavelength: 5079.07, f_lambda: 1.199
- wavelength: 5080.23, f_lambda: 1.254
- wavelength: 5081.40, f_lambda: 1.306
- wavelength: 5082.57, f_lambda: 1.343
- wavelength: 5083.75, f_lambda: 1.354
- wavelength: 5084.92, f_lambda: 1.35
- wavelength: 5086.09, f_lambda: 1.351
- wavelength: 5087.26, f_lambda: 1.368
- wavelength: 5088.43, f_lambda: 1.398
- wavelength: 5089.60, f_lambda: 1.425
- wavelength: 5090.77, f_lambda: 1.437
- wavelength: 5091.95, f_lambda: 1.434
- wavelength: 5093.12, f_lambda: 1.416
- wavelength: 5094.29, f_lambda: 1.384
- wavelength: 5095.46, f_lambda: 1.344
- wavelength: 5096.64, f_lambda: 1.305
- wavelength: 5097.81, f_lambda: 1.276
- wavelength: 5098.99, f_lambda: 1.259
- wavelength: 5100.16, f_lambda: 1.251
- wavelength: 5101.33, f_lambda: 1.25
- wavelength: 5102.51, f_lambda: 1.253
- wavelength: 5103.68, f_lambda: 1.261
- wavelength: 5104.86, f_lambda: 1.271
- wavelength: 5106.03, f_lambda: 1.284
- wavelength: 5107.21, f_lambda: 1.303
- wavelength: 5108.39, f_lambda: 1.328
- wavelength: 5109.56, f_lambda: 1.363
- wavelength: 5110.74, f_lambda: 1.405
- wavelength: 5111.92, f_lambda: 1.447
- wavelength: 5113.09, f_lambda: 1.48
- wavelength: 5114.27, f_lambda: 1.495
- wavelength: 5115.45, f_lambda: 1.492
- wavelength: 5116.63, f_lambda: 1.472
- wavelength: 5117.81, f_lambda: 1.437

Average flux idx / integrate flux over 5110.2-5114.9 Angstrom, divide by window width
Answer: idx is 1.46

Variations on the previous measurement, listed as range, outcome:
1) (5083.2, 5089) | 1.37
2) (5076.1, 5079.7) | 1.16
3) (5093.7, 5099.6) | 1.31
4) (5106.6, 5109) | 1.31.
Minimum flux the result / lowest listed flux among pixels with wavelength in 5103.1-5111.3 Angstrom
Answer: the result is 1.261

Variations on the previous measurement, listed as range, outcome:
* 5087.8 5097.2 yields 1.305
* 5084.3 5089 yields 1.35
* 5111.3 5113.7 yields 1.447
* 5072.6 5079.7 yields 1.115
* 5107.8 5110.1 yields 1.328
